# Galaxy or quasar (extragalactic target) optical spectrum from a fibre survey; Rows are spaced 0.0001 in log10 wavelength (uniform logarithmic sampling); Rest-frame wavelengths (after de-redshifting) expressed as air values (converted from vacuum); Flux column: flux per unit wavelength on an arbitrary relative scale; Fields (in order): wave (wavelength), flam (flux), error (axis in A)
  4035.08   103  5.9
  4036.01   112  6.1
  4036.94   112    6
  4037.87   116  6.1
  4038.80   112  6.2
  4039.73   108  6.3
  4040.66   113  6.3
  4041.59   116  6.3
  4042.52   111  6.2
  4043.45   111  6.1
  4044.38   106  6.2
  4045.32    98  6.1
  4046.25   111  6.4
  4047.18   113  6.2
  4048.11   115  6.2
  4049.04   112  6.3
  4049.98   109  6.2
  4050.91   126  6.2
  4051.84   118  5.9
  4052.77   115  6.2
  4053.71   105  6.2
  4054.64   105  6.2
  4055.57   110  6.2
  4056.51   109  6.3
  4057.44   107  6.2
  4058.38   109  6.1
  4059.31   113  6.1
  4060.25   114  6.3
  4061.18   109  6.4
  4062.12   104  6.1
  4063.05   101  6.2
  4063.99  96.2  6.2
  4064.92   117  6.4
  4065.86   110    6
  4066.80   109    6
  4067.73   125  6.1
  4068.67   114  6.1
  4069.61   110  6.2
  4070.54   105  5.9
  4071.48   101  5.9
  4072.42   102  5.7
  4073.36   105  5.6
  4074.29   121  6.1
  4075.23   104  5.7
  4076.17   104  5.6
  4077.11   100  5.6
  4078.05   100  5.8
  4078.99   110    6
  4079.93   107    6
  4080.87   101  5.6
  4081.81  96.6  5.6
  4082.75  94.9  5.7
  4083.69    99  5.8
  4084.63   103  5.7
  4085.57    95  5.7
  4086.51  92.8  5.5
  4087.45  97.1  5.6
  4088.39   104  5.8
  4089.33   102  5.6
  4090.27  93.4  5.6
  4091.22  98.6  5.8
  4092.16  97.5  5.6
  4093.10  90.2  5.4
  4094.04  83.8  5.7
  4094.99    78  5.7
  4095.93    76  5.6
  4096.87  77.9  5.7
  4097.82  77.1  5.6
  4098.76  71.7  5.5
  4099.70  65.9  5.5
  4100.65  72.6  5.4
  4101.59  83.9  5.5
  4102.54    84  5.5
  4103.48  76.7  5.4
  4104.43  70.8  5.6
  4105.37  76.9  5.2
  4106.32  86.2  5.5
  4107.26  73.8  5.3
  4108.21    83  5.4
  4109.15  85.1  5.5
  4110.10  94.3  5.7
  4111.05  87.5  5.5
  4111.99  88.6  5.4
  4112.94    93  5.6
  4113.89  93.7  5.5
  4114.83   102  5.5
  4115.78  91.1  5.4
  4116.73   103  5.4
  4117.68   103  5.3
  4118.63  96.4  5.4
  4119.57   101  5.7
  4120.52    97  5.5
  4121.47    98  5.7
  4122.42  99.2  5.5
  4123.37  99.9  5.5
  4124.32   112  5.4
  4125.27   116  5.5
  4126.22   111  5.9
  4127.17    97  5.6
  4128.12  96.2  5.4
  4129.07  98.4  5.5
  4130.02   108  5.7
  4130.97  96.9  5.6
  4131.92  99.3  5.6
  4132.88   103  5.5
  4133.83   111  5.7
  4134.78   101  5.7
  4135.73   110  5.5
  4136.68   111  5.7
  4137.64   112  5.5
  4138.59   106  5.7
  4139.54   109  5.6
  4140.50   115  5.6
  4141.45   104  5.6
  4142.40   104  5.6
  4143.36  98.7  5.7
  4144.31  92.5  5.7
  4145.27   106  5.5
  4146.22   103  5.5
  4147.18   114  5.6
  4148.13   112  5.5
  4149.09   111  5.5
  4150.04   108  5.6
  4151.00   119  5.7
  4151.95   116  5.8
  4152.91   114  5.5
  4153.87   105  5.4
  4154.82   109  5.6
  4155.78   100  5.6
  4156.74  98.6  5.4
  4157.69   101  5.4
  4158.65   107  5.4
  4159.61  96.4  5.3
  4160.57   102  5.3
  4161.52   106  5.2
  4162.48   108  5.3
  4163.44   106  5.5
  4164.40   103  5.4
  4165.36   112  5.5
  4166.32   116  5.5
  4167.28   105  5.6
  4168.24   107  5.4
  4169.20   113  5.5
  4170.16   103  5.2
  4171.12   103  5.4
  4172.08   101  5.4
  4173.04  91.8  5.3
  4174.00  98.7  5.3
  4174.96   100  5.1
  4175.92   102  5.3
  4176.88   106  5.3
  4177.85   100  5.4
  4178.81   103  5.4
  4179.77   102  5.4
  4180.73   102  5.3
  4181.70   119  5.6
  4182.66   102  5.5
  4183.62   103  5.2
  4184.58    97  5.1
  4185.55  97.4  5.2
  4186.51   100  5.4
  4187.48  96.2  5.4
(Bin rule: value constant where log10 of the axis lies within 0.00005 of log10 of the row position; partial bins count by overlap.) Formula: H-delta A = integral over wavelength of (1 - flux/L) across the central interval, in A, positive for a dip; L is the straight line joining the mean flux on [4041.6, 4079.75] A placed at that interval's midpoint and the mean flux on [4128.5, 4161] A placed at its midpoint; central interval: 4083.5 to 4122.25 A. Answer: 6.7 A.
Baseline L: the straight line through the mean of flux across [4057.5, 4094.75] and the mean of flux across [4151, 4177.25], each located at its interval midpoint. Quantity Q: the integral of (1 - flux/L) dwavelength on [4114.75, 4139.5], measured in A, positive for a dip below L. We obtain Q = 0.3 A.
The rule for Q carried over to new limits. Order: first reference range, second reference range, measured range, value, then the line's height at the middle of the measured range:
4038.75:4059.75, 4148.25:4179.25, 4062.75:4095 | 2.1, 110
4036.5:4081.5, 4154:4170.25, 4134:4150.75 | -0.1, 106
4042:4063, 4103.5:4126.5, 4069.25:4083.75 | 0.0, 104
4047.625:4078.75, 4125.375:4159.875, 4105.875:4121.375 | 2.1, 107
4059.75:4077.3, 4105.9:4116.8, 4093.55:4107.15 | 2.5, 94.4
